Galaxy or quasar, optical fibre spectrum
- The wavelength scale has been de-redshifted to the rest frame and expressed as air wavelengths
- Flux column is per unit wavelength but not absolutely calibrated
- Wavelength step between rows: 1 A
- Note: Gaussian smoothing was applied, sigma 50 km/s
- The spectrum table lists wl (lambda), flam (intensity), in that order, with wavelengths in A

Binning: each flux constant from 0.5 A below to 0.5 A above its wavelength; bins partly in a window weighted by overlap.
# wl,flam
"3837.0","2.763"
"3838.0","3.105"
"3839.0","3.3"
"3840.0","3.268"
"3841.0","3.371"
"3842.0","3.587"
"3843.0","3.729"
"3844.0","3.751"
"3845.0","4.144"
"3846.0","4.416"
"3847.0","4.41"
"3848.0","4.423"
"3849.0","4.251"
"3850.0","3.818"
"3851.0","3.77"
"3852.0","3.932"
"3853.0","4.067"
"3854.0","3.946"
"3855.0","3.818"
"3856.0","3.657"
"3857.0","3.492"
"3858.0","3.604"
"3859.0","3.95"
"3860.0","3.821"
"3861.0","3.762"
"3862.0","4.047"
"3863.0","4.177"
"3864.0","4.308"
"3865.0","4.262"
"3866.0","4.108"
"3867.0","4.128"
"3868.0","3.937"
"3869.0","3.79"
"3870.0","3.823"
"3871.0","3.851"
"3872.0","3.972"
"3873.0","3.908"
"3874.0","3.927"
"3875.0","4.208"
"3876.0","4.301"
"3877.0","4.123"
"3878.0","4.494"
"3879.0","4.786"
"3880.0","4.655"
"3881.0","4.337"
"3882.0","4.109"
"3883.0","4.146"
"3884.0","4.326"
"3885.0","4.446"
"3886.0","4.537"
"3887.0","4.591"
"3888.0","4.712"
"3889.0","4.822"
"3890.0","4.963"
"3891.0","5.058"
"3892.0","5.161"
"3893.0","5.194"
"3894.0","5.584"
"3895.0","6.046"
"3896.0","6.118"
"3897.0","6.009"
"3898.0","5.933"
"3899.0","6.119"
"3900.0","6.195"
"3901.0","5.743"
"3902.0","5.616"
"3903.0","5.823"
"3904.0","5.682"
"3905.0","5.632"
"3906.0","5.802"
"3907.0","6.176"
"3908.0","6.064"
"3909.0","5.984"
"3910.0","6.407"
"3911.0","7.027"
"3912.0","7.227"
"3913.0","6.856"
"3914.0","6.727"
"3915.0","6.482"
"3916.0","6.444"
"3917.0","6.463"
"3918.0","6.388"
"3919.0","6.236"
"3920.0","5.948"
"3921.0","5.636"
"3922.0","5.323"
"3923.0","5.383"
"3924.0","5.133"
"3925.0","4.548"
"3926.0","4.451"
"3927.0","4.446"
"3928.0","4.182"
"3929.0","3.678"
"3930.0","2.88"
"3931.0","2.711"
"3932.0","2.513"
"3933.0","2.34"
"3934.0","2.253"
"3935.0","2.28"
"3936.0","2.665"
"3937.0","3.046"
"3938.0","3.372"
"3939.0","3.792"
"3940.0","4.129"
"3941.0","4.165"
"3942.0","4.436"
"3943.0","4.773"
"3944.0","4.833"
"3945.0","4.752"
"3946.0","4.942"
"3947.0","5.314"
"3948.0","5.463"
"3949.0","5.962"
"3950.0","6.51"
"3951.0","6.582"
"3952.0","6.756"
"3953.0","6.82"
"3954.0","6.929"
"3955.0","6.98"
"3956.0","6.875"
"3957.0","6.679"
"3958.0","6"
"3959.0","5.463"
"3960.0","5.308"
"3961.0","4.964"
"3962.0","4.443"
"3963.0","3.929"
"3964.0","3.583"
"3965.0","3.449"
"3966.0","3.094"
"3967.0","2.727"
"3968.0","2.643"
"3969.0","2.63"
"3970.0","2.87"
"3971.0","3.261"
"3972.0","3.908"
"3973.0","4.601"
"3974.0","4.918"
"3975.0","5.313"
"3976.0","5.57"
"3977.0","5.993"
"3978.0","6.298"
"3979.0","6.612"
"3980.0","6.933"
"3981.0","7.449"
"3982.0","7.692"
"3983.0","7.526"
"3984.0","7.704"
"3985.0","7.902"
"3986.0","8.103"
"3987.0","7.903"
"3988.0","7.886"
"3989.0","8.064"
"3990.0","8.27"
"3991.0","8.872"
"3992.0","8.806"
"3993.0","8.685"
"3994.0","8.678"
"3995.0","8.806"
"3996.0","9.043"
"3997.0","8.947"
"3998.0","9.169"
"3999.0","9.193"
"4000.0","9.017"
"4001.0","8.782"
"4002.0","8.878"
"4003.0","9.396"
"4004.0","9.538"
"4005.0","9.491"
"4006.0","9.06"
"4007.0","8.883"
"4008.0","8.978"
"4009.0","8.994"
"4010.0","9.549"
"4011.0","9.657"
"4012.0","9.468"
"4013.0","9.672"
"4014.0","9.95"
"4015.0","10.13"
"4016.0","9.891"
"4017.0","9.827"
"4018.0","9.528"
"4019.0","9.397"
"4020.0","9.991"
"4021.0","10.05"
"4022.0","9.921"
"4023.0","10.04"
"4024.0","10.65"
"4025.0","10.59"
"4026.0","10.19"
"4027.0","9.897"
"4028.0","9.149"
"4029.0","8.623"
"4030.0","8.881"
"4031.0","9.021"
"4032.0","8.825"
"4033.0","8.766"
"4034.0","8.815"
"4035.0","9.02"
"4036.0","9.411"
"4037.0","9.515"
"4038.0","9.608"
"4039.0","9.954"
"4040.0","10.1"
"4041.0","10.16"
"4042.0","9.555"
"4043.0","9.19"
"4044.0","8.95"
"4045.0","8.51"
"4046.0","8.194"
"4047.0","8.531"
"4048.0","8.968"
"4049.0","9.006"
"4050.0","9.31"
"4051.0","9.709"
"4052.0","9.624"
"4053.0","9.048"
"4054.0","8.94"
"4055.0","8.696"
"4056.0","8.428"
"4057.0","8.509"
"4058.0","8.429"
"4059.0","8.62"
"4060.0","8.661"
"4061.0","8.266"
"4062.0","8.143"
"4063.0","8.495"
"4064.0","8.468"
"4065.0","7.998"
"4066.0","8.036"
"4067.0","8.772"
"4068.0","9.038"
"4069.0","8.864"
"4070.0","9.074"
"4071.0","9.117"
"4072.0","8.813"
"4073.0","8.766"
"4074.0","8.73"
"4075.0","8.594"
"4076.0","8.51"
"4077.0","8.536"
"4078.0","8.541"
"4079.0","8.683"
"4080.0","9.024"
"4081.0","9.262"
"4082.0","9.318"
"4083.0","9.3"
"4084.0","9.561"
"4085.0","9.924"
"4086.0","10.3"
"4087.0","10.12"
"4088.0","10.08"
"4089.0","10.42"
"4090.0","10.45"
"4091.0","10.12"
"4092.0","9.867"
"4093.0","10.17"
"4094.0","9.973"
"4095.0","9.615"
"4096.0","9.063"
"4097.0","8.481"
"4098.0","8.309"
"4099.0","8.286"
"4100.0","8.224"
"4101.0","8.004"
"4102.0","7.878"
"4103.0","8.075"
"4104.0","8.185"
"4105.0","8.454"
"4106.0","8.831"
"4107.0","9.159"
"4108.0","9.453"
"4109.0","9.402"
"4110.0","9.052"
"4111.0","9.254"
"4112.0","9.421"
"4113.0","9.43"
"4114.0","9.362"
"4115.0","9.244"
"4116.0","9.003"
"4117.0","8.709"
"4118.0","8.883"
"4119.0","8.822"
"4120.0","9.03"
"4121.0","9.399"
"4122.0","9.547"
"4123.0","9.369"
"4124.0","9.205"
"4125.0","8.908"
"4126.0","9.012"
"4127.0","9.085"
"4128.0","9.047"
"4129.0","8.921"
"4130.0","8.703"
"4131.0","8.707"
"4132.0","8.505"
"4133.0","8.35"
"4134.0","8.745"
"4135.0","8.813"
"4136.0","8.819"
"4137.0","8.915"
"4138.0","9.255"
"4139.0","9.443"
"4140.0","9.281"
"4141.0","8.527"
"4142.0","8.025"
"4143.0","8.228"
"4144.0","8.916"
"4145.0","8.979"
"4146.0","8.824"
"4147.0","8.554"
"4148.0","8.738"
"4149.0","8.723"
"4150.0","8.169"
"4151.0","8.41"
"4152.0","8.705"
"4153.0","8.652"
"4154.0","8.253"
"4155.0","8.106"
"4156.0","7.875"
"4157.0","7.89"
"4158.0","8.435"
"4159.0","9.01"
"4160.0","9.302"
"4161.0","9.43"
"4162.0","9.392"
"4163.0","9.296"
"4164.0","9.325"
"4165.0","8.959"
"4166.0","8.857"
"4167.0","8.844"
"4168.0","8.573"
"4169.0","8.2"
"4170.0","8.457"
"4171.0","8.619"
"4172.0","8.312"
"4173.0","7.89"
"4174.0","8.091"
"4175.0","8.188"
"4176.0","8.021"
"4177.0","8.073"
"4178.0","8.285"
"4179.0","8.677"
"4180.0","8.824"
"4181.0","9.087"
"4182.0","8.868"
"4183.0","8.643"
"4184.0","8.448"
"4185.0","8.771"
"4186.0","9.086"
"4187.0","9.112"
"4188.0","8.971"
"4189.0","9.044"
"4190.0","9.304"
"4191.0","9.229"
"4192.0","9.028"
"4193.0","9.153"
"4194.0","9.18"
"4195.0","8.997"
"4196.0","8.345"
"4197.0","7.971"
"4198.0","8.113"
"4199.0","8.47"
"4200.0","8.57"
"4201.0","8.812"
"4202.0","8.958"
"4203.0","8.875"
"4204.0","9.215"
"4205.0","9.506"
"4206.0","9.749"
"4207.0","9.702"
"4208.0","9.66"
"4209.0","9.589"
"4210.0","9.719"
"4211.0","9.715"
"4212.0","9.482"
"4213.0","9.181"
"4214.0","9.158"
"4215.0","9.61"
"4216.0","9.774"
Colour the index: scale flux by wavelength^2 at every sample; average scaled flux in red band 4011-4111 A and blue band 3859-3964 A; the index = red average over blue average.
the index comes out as 1.99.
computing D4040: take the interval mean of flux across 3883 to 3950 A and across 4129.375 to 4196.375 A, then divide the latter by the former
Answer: 1.7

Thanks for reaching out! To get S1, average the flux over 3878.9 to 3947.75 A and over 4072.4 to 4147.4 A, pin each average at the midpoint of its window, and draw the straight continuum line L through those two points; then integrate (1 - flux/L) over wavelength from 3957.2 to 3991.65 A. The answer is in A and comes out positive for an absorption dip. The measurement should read 3.47 A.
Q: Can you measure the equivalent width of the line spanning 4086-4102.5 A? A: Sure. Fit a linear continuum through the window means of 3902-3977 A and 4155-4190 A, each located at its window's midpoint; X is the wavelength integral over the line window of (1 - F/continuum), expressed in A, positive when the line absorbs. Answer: -4.30 A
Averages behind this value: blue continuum 4.95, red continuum 8.67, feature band 9.35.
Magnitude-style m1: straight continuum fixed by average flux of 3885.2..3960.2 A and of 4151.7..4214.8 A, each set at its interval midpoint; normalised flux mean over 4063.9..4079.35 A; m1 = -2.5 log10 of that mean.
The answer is -0.18 mag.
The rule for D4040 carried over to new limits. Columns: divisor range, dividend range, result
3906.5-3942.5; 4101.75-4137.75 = 1.85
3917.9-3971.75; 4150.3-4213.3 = 1.94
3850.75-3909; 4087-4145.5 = 1.94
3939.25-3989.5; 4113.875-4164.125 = 1.59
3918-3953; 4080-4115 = 2.05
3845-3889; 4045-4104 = 2.17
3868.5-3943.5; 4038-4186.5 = 1.83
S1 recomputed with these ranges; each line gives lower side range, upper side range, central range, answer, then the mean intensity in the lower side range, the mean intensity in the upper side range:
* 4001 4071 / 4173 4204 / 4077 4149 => -0.8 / 9.21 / 8.7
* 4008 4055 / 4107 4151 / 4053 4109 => 1.5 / 9.44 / 8.94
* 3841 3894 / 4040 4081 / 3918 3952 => 7.9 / 4.19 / 8.81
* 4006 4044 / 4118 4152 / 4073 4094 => -0.7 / 9.55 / 8.85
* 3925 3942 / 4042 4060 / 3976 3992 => -4.9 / 3.38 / 8.88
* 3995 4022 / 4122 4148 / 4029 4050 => 0.3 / 9.4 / 8.86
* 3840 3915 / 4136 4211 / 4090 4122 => -4.8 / 4.73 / 8.79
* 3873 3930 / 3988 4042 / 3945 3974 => 9.4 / 5.33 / 9.34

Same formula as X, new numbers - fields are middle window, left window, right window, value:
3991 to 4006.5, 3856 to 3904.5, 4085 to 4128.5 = -4.45 A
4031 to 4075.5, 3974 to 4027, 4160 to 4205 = -0.93 A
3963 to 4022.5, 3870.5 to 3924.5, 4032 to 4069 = 0.52 A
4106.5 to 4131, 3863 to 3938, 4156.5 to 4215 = -3.70 A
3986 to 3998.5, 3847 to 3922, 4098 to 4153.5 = -3.55 A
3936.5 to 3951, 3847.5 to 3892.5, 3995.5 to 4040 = 4.44 A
